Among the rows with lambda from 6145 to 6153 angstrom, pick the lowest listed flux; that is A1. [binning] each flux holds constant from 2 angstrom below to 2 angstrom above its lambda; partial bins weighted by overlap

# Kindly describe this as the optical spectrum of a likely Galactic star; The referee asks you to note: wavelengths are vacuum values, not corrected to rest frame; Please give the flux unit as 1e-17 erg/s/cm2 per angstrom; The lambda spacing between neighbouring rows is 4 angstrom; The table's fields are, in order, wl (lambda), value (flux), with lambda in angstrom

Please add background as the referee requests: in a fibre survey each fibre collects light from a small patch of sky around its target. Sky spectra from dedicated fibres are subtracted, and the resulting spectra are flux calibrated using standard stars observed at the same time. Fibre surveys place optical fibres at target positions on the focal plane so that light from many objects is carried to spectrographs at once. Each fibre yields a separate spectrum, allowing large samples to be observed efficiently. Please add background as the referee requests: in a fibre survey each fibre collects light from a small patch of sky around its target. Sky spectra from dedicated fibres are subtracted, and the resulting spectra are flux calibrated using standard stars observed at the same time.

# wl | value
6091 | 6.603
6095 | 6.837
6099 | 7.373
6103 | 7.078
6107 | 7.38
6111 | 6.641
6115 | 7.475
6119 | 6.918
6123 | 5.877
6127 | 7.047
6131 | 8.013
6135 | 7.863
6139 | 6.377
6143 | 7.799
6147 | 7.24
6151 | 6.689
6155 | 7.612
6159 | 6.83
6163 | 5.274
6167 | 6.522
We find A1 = 6.689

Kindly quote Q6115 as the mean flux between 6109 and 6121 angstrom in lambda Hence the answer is 7.01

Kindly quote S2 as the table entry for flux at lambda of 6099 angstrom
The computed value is 7.373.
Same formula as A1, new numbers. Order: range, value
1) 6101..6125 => 5.877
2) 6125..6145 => 6.377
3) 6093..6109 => 6.837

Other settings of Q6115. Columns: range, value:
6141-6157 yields 7.34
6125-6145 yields 7.42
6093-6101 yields 7.11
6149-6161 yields 7.04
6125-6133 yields 7.53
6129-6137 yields 7.94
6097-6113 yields 7.12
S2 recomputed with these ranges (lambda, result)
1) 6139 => 6.377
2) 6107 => 7.38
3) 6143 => 7.799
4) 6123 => 5.877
